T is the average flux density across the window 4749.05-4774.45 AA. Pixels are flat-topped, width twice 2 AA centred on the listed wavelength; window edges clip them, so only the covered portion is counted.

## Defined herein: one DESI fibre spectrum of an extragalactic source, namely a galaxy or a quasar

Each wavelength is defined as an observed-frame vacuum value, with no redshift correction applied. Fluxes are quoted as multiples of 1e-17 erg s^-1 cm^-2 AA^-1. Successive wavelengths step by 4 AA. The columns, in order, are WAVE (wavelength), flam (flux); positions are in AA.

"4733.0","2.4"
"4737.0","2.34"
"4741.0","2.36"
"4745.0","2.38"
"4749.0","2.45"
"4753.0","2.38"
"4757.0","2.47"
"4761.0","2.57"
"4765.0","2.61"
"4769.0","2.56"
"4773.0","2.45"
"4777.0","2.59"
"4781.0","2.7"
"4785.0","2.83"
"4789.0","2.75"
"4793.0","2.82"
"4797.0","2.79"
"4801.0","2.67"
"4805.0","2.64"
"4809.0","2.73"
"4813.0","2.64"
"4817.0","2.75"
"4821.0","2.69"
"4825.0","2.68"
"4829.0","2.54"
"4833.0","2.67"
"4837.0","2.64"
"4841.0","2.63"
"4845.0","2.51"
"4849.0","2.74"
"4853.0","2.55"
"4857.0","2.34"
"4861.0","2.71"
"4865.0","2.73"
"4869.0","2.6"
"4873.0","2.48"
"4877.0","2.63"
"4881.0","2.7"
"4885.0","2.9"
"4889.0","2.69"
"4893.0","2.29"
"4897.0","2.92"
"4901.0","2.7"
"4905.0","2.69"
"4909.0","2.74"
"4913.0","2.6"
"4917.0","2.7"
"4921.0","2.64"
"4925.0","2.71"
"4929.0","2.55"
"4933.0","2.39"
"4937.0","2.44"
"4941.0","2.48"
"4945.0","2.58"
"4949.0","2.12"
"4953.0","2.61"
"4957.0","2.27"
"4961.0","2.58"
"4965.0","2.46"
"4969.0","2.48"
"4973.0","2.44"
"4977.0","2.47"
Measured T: 2.5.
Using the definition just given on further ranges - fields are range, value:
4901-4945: 2.6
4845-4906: 2.64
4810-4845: 2.65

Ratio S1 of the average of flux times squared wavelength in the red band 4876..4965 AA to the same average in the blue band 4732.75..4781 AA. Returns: 1.12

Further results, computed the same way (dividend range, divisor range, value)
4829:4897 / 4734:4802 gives 1.06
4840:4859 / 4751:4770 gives 1.05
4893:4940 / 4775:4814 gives 1.02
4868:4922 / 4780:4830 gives 1.02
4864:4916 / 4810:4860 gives 1.04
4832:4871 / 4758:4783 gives 1.05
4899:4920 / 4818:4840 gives 1.05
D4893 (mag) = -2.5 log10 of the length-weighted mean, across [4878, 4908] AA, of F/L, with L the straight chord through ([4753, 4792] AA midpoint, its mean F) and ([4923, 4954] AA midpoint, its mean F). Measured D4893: -0.08 mag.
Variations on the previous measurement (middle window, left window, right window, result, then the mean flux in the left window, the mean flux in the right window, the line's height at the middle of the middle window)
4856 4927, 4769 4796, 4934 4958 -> -0.06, 2.68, 2.42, 2.51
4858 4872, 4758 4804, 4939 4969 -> -0.04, 2.66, 2.45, 2.56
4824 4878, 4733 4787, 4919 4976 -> -0.04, 2.51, 2.48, 2.5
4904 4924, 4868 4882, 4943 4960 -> -0.07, 2.6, 2.41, 2.5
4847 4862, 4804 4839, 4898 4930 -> 0.04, 2.67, 2.68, 2.67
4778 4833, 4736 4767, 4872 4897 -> -0.07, 2.45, 2.64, 2.53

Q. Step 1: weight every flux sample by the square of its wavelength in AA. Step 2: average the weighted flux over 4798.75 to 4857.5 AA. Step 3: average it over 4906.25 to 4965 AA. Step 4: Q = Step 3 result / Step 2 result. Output 1.00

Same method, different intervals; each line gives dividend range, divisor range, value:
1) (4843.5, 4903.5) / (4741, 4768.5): 1.12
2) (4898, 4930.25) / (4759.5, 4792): 1.07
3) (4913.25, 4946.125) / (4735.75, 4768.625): 1.12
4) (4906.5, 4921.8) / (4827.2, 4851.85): 1.05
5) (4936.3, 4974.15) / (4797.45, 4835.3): 0.97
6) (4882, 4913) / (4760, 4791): 1.08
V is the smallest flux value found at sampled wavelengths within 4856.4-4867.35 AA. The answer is 2.34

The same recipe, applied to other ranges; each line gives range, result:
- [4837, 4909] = 2.29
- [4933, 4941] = 2.39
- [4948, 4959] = 2.12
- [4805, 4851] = 2.51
